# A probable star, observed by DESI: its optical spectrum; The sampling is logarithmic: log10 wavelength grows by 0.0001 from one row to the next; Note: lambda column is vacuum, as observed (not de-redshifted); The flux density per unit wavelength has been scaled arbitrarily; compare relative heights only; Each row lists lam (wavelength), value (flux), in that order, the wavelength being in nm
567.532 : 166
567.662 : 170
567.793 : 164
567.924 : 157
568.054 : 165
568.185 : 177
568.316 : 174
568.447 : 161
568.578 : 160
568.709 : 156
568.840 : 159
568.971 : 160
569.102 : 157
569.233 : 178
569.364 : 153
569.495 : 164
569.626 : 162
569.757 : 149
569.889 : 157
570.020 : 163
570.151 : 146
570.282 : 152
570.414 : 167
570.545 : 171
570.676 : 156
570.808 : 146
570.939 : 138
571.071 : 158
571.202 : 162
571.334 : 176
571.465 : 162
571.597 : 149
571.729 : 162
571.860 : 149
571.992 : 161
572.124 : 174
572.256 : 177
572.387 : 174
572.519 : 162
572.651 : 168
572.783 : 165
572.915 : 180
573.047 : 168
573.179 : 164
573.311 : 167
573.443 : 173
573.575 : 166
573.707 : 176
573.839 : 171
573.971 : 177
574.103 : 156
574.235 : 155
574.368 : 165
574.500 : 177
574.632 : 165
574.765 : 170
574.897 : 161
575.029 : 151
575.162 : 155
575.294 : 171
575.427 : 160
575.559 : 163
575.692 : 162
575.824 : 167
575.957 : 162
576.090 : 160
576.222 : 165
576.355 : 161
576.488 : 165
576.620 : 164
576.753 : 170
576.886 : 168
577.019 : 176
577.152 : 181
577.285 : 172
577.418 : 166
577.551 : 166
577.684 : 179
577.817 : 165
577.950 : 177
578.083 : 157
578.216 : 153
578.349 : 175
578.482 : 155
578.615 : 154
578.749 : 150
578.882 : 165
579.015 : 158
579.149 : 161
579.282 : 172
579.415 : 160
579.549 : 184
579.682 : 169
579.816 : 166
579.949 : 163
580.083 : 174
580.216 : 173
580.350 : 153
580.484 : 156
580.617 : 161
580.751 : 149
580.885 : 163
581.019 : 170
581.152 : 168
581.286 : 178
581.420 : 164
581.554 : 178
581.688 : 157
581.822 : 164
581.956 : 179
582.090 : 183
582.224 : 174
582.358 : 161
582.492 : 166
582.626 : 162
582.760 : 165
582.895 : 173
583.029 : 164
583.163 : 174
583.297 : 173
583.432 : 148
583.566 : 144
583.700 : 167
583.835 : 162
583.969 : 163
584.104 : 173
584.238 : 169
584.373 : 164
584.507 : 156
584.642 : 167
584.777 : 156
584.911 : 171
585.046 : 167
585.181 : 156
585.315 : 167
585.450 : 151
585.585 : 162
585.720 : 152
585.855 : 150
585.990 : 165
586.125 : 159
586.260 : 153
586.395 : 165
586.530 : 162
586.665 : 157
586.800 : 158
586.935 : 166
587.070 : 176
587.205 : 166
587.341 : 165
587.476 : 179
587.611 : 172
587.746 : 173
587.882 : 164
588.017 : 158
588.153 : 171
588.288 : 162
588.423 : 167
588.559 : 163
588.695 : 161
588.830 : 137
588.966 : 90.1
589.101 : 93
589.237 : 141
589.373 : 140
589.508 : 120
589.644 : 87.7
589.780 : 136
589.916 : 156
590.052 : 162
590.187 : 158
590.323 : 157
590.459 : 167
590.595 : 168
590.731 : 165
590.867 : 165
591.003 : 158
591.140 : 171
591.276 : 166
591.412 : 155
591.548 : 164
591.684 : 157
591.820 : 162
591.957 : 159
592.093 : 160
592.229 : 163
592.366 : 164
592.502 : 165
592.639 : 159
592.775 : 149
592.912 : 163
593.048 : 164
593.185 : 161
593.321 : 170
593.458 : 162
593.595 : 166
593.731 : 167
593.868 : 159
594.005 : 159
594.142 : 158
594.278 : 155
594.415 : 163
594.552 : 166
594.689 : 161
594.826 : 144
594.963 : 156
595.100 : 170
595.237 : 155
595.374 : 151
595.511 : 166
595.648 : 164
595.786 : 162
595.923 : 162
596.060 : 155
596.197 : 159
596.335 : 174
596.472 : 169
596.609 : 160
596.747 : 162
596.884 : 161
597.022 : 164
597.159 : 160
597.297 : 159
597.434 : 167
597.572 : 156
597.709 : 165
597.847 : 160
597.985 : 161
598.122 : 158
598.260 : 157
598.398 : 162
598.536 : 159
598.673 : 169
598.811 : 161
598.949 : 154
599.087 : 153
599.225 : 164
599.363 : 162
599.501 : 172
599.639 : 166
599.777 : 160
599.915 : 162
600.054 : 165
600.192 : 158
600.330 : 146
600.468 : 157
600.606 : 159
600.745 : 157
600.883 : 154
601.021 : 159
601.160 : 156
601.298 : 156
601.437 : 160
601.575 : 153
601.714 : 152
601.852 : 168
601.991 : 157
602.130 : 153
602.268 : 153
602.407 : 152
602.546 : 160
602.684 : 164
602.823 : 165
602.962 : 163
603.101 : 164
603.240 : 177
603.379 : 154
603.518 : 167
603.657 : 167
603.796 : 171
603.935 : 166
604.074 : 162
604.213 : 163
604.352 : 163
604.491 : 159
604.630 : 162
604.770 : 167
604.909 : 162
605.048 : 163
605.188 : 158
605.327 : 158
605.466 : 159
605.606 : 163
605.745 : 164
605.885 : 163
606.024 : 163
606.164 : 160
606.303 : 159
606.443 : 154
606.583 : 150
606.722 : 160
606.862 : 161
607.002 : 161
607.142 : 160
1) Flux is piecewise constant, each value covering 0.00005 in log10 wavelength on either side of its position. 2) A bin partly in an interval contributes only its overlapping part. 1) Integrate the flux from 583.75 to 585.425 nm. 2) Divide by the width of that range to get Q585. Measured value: 164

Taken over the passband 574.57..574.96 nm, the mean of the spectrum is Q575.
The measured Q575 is 165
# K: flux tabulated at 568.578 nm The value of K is 160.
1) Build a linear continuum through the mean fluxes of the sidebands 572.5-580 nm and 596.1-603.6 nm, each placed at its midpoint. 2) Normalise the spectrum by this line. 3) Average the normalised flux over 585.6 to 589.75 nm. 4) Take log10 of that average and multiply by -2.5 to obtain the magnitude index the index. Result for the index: 0.075 mag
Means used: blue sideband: 166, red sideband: 160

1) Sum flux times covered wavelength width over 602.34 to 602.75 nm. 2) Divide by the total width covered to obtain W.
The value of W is 159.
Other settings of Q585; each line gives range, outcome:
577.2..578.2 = 168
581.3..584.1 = 166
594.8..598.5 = 161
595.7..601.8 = 160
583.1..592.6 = 158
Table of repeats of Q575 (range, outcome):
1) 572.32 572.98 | 170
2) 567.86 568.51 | 167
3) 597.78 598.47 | 160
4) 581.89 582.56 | 173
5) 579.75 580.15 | 168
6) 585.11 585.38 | 162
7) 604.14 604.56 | 162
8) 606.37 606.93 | 156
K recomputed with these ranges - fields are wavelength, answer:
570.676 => 156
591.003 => 158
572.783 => 165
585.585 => 162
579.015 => 158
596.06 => 155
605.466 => 159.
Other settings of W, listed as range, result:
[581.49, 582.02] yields 169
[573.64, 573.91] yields 174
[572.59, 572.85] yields 166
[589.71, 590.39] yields 154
